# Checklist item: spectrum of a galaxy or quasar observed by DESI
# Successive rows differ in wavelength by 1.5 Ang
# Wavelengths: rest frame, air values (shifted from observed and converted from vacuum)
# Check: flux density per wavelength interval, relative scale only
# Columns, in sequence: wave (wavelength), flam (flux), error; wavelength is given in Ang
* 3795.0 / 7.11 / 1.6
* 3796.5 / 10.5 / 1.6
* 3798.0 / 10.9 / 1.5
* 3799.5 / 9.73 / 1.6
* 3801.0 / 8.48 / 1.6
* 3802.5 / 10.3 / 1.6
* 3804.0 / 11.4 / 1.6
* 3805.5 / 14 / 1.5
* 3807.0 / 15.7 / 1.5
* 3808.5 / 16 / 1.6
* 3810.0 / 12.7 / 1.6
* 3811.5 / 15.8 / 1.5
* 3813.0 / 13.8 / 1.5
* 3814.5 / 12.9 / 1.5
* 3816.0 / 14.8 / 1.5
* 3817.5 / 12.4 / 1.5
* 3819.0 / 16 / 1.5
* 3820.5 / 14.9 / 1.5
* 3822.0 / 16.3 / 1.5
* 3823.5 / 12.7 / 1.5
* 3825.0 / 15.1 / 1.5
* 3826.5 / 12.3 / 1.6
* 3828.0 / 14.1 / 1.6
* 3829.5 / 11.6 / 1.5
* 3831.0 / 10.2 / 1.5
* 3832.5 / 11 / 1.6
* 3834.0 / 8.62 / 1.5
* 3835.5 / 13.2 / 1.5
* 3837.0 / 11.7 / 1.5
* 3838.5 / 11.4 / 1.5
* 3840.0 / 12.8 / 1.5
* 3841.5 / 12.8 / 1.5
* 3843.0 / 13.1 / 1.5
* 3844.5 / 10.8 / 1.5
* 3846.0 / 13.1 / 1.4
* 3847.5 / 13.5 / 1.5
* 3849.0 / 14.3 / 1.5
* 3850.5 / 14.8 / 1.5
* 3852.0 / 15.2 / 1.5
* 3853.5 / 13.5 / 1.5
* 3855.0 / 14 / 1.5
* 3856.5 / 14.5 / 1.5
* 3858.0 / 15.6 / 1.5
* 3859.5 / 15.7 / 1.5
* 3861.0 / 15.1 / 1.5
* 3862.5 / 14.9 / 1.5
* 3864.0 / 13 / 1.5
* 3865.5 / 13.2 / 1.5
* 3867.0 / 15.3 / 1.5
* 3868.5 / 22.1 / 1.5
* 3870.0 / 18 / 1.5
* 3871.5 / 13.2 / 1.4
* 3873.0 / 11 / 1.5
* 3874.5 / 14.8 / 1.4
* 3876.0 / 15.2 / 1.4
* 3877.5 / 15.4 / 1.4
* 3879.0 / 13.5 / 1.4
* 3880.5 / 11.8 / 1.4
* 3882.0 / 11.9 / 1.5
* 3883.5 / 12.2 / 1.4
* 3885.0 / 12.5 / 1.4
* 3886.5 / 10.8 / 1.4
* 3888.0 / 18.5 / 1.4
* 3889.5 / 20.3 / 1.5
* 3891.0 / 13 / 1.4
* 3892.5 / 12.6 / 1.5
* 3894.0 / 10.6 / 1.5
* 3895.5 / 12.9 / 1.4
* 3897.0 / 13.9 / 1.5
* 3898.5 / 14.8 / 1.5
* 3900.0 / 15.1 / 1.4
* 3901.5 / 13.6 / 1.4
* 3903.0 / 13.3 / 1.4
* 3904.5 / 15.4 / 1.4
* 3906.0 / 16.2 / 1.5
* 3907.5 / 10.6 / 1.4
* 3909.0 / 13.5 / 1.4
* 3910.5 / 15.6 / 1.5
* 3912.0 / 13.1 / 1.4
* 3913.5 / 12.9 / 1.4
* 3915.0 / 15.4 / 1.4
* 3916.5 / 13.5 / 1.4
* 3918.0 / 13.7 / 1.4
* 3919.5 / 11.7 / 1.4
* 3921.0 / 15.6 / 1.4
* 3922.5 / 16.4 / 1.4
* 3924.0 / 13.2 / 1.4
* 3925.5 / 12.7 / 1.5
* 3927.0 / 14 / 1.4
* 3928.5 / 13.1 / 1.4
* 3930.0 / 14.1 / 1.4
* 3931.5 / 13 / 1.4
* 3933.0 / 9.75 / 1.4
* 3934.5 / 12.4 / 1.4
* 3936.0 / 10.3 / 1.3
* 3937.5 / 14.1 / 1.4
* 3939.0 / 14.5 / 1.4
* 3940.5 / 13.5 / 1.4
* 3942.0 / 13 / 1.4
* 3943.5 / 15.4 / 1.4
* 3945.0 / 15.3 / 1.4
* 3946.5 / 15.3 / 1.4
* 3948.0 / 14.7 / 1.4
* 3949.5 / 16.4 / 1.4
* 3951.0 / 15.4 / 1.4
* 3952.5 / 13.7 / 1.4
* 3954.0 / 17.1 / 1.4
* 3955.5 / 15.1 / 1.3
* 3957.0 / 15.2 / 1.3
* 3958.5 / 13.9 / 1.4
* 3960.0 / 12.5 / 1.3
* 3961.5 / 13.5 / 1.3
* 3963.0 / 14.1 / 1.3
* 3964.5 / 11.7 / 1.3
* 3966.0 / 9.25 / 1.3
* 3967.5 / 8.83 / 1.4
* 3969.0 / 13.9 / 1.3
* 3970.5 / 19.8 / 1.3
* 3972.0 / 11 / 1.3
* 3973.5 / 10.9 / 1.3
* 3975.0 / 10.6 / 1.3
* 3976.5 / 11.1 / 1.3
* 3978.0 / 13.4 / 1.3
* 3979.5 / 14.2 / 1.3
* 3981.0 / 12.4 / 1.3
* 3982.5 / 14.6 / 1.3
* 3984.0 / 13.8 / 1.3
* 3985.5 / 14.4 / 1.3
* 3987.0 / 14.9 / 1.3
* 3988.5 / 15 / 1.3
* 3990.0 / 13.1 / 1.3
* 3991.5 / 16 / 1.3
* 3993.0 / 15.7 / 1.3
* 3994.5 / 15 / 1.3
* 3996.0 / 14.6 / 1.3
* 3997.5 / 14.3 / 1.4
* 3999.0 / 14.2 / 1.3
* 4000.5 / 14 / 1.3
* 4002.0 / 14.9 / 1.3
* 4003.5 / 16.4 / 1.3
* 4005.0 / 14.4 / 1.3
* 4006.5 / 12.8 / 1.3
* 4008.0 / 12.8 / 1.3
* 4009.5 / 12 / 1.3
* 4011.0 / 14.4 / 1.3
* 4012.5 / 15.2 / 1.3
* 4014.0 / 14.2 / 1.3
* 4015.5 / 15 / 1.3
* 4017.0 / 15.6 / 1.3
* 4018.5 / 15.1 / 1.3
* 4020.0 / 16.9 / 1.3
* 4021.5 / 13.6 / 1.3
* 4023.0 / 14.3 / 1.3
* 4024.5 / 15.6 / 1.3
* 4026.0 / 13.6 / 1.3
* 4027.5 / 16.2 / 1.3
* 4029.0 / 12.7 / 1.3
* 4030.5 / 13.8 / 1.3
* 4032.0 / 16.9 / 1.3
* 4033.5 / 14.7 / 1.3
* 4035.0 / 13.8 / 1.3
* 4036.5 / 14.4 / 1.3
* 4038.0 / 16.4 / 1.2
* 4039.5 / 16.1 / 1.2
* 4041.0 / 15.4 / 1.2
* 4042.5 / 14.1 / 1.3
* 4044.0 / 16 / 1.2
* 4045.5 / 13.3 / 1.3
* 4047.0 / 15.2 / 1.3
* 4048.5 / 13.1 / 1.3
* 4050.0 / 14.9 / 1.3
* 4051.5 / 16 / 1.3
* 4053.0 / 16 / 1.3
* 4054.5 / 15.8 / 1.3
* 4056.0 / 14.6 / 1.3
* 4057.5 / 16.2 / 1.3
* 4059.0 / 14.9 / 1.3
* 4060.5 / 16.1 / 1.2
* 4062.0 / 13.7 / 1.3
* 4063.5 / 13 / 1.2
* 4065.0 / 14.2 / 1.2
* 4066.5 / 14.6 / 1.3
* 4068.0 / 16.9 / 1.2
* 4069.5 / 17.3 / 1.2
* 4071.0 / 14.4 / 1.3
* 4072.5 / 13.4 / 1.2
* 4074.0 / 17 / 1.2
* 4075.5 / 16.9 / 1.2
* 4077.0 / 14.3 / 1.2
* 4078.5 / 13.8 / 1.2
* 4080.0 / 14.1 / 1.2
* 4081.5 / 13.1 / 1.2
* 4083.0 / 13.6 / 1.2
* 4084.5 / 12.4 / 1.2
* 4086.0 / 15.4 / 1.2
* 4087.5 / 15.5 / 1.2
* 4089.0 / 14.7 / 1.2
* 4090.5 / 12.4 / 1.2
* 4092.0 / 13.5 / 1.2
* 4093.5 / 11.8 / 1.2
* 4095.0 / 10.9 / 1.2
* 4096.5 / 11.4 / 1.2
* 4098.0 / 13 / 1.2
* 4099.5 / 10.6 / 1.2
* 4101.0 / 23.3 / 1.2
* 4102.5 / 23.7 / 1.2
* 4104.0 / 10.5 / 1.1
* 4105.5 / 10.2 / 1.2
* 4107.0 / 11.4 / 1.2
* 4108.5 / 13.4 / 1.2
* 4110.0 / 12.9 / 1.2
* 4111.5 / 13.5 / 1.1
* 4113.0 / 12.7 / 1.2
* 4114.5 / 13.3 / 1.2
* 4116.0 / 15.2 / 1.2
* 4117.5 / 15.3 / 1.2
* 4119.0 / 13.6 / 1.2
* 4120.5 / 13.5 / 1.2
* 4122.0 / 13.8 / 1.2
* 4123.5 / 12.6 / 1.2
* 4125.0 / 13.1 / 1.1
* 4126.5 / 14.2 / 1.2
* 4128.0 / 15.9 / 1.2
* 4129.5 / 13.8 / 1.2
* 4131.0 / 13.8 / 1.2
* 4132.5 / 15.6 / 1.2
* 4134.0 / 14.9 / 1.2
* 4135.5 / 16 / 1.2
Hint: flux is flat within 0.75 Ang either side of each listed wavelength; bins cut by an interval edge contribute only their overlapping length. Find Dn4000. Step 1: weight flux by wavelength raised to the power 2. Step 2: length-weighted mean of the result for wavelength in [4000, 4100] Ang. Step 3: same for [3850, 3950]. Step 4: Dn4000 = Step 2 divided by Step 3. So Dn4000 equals 1.1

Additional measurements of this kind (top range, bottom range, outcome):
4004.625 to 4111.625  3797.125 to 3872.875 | 1.20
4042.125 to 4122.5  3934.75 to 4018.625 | 1.08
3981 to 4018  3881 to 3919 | 1.10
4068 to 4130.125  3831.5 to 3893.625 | 1.15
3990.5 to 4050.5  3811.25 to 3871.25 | 1.16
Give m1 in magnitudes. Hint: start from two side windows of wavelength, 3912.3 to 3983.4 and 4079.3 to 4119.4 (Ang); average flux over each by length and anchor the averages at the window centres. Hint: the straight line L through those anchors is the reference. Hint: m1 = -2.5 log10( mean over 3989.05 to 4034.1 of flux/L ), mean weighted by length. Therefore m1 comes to -0.08 mag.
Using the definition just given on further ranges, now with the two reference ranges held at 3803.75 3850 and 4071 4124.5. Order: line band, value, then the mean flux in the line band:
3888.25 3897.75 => -0.06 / 14.1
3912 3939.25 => 0.01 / 13.3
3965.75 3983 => 0.09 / 12.6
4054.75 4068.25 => -0.08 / 14.9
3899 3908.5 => -0.05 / 14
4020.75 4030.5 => -0.04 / 14.3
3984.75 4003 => -0.08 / 14.7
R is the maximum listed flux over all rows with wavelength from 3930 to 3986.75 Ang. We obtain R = 19.8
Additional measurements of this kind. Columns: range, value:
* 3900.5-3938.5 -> 16.4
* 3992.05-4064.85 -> 16.9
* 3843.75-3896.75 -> 22.1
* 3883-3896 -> 20.3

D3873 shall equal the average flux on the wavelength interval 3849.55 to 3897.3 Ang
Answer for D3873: 14.3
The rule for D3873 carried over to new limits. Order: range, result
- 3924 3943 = 12.9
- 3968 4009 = 14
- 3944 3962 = 14.9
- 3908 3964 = 13.9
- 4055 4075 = 15.1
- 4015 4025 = 15.2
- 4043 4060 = 15.1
